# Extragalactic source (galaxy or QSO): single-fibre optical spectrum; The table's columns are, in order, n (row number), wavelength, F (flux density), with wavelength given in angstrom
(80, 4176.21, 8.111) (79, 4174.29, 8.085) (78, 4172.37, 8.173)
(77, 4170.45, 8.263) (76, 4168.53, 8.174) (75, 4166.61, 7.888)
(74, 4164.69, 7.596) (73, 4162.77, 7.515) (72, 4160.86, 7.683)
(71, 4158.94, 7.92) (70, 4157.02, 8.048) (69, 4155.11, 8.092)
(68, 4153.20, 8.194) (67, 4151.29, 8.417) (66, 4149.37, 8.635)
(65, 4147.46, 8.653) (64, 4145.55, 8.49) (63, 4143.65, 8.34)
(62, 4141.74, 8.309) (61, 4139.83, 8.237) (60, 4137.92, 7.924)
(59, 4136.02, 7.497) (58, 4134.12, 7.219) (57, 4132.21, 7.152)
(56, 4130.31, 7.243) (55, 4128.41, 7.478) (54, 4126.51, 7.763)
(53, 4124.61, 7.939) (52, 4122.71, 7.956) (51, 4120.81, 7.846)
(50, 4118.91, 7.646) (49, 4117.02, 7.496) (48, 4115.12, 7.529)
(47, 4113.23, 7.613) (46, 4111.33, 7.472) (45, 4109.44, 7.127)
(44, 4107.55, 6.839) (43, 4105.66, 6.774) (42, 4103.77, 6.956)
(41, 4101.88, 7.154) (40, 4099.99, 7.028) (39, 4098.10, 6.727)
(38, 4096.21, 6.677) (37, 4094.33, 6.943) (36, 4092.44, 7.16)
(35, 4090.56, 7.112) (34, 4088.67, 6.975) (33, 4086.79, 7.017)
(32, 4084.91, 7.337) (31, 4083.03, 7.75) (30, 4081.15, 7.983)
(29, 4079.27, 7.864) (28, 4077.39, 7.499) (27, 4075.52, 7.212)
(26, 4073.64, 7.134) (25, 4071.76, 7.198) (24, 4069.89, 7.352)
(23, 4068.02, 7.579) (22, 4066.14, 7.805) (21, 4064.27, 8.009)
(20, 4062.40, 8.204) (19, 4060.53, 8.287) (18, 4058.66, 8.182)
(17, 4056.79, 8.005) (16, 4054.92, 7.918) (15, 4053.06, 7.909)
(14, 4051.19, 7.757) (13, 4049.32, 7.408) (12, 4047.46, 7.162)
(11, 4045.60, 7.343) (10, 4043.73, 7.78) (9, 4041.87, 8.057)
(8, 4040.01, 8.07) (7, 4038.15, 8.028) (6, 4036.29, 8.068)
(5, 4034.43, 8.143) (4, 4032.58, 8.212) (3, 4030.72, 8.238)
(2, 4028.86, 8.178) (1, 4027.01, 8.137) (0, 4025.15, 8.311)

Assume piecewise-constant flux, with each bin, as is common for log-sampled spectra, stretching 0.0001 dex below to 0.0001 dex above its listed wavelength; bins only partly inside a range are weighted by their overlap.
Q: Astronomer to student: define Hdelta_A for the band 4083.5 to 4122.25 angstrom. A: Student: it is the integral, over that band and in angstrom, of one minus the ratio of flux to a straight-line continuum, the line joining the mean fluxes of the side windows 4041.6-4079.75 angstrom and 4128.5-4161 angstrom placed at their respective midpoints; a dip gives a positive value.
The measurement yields 3.2 angstrom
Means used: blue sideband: 7.69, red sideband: 8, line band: 7.19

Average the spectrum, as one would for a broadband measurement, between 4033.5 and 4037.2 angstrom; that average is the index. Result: 8.12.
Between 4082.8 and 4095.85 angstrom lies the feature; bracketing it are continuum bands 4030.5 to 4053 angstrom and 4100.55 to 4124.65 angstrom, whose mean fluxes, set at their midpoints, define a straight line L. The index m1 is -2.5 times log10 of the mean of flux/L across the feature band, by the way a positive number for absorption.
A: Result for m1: 0.06 mag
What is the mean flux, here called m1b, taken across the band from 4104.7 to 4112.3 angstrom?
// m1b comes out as 7.05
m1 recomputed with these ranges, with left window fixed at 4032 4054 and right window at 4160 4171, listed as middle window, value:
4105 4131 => 0.05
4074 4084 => 0.03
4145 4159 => -0.06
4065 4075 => 0.06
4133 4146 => -0.02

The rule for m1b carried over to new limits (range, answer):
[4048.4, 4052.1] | 7.57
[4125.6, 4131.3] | 7.5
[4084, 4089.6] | 7.11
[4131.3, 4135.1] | 7.18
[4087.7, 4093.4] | 7.08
